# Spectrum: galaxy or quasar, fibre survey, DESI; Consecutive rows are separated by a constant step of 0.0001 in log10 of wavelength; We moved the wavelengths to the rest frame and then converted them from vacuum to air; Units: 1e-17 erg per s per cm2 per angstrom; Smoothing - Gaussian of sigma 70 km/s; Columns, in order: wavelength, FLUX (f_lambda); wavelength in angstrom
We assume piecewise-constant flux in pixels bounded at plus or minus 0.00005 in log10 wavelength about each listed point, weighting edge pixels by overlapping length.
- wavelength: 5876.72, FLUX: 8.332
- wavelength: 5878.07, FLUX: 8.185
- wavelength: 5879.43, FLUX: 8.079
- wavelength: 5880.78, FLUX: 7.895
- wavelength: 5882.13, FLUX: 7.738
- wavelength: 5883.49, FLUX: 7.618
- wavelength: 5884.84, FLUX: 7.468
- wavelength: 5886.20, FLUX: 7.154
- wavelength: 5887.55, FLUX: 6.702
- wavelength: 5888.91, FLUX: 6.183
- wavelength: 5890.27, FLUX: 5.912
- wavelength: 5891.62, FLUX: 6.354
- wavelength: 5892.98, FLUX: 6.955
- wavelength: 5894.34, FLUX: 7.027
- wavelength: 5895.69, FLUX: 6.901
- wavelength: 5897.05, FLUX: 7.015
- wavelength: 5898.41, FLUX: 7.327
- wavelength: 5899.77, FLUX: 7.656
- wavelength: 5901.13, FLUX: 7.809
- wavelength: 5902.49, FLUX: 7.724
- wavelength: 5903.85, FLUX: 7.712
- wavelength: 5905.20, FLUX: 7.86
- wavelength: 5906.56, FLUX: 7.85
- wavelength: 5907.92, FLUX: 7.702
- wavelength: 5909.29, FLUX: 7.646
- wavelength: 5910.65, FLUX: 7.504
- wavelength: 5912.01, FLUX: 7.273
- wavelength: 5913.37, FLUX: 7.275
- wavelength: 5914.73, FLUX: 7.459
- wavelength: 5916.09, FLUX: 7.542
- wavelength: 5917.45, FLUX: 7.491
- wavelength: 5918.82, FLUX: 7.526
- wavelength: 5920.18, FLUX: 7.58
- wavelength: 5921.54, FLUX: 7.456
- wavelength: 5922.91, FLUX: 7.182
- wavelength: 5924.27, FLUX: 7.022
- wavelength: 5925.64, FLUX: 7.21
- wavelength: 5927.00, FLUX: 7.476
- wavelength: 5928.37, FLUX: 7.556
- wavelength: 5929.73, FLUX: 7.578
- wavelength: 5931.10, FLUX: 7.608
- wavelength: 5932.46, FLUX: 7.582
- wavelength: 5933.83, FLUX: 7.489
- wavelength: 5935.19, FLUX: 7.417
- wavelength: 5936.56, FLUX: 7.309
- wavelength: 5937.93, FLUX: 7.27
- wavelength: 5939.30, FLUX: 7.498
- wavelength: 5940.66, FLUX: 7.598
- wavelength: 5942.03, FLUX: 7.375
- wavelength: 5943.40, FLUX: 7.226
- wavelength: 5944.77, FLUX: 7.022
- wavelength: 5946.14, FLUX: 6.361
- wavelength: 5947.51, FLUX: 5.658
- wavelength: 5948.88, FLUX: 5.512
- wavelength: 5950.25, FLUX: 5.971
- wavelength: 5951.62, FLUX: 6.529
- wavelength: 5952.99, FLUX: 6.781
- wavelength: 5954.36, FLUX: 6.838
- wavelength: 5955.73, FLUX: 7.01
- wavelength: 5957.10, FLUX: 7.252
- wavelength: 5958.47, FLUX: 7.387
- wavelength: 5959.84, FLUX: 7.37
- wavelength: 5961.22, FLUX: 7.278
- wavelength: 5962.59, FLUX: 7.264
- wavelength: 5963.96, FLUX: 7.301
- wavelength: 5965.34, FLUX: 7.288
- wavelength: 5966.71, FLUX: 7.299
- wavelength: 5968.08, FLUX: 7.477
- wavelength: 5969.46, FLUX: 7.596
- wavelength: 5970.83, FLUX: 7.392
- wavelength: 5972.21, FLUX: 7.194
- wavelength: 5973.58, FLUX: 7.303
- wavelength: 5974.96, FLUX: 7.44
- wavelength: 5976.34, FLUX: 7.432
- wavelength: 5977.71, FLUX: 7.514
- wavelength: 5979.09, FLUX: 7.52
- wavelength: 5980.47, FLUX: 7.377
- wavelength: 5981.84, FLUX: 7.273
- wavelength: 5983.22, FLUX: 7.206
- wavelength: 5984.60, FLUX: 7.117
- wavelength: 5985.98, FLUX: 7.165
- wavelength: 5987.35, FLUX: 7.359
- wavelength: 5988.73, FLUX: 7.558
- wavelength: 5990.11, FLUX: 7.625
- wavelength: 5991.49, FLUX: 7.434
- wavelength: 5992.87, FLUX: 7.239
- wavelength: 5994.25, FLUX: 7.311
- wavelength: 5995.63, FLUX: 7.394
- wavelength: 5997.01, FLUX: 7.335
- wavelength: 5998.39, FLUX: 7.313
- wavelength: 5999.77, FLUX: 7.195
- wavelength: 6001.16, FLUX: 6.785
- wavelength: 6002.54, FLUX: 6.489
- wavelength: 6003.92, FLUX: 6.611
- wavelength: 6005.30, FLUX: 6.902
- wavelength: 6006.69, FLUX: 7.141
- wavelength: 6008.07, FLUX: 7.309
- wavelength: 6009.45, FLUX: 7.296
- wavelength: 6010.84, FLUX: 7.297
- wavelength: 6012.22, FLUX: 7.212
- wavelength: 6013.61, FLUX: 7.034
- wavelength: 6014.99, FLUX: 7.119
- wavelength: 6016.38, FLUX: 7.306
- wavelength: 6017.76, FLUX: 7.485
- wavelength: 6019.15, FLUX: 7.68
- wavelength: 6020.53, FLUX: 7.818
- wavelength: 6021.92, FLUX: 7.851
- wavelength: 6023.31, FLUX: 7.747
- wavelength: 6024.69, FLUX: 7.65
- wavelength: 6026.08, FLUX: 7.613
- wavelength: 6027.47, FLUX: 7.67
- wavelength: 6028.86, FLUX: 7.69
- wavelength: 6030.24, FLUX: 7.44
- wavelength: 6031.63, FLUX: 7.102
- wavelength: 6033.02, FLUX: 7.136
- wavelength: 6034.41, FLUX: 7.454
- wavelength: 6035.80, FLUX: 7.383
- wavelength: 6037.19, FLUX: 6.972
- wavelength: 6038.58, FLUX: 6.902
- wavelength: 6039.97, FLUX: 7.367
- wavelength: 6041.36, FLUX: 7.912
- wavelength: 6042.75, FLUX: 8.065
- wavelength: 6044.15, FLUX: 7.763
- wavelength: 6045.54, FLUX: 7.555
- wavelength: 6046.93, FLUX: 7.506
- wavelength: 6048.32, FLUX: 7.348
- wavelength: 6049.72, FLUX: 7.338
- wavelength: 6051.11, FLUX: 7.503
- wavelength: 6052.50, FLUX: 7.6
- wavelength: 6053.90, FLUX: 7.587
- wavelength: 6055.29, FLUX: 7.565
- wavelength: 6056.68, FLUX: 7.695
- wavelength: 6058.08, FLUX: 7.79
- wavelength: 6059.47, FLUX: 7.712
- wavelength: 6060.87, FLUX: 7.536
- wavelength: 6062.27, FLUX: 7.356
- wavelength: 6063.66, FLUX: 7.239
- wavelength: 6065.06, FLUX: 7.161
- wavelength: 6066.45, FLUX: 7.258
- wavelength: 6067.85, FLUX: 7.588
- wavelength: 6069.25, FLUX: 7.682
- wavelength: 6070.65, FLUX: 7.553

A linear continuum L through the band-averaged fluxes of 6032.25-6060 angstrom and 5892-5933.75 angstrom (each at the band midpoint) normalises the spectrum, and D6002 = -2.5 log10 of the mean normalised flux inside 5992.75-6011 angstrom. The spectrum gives 0.06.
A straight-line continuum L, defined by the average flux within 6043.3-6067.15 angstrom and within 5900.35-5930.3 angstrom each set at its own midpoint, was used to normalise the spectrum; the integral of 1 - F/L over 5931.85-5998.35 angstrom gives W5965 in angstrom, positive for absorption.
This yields 2.9 angstrom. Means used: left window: 7.52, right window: 7.5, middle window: 7.19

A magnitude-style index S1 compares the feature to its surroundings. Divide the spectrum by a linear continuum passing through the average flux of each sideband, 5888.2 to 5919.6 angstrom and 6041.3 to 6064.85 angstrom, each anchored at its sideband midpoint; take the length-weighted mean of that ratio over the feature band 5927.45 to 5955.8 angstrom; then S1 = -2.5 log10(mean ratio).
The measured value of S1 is 0.05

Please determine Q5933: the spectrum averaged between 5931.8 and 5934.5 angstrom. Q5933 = 7.52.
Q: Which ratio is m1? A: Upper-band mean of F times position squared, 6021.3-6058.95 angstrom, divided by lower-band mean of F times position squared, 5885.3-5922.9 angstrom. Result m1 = 1.08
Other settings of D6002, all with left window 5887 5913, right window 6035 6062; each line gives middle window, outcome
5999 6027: 0.026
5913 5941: -0.024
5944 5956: 0.147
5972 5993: 0.003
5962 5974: 0.001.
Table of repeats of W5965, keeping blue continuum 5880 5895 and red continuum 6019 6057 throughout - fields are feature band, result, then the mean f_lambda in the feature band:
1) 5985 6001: 0.09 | 7.33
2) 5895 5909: -0.99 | 7.56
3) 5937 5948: 0.25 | 7.03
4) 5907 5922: -0.85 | 7.5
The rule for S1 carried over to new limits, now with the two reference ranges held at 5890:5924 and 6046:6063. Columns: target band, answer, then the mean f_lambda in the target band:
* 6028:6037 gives 0.02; 7.35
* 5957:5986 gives 0.01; 7.34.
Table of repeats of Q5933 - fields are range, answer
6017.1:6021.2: 7.67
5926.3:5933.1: 7.57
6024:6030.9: 7.62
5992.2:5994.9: 7.27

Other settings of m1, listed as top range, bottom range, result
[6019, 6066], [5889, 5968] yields 1.08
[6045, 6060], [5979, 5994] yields 1.05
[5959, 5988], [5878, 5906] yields 1.04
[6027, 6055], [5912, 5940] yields 1.04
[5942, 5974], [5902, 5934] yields 0.94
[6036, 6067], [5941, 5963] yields 1.14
